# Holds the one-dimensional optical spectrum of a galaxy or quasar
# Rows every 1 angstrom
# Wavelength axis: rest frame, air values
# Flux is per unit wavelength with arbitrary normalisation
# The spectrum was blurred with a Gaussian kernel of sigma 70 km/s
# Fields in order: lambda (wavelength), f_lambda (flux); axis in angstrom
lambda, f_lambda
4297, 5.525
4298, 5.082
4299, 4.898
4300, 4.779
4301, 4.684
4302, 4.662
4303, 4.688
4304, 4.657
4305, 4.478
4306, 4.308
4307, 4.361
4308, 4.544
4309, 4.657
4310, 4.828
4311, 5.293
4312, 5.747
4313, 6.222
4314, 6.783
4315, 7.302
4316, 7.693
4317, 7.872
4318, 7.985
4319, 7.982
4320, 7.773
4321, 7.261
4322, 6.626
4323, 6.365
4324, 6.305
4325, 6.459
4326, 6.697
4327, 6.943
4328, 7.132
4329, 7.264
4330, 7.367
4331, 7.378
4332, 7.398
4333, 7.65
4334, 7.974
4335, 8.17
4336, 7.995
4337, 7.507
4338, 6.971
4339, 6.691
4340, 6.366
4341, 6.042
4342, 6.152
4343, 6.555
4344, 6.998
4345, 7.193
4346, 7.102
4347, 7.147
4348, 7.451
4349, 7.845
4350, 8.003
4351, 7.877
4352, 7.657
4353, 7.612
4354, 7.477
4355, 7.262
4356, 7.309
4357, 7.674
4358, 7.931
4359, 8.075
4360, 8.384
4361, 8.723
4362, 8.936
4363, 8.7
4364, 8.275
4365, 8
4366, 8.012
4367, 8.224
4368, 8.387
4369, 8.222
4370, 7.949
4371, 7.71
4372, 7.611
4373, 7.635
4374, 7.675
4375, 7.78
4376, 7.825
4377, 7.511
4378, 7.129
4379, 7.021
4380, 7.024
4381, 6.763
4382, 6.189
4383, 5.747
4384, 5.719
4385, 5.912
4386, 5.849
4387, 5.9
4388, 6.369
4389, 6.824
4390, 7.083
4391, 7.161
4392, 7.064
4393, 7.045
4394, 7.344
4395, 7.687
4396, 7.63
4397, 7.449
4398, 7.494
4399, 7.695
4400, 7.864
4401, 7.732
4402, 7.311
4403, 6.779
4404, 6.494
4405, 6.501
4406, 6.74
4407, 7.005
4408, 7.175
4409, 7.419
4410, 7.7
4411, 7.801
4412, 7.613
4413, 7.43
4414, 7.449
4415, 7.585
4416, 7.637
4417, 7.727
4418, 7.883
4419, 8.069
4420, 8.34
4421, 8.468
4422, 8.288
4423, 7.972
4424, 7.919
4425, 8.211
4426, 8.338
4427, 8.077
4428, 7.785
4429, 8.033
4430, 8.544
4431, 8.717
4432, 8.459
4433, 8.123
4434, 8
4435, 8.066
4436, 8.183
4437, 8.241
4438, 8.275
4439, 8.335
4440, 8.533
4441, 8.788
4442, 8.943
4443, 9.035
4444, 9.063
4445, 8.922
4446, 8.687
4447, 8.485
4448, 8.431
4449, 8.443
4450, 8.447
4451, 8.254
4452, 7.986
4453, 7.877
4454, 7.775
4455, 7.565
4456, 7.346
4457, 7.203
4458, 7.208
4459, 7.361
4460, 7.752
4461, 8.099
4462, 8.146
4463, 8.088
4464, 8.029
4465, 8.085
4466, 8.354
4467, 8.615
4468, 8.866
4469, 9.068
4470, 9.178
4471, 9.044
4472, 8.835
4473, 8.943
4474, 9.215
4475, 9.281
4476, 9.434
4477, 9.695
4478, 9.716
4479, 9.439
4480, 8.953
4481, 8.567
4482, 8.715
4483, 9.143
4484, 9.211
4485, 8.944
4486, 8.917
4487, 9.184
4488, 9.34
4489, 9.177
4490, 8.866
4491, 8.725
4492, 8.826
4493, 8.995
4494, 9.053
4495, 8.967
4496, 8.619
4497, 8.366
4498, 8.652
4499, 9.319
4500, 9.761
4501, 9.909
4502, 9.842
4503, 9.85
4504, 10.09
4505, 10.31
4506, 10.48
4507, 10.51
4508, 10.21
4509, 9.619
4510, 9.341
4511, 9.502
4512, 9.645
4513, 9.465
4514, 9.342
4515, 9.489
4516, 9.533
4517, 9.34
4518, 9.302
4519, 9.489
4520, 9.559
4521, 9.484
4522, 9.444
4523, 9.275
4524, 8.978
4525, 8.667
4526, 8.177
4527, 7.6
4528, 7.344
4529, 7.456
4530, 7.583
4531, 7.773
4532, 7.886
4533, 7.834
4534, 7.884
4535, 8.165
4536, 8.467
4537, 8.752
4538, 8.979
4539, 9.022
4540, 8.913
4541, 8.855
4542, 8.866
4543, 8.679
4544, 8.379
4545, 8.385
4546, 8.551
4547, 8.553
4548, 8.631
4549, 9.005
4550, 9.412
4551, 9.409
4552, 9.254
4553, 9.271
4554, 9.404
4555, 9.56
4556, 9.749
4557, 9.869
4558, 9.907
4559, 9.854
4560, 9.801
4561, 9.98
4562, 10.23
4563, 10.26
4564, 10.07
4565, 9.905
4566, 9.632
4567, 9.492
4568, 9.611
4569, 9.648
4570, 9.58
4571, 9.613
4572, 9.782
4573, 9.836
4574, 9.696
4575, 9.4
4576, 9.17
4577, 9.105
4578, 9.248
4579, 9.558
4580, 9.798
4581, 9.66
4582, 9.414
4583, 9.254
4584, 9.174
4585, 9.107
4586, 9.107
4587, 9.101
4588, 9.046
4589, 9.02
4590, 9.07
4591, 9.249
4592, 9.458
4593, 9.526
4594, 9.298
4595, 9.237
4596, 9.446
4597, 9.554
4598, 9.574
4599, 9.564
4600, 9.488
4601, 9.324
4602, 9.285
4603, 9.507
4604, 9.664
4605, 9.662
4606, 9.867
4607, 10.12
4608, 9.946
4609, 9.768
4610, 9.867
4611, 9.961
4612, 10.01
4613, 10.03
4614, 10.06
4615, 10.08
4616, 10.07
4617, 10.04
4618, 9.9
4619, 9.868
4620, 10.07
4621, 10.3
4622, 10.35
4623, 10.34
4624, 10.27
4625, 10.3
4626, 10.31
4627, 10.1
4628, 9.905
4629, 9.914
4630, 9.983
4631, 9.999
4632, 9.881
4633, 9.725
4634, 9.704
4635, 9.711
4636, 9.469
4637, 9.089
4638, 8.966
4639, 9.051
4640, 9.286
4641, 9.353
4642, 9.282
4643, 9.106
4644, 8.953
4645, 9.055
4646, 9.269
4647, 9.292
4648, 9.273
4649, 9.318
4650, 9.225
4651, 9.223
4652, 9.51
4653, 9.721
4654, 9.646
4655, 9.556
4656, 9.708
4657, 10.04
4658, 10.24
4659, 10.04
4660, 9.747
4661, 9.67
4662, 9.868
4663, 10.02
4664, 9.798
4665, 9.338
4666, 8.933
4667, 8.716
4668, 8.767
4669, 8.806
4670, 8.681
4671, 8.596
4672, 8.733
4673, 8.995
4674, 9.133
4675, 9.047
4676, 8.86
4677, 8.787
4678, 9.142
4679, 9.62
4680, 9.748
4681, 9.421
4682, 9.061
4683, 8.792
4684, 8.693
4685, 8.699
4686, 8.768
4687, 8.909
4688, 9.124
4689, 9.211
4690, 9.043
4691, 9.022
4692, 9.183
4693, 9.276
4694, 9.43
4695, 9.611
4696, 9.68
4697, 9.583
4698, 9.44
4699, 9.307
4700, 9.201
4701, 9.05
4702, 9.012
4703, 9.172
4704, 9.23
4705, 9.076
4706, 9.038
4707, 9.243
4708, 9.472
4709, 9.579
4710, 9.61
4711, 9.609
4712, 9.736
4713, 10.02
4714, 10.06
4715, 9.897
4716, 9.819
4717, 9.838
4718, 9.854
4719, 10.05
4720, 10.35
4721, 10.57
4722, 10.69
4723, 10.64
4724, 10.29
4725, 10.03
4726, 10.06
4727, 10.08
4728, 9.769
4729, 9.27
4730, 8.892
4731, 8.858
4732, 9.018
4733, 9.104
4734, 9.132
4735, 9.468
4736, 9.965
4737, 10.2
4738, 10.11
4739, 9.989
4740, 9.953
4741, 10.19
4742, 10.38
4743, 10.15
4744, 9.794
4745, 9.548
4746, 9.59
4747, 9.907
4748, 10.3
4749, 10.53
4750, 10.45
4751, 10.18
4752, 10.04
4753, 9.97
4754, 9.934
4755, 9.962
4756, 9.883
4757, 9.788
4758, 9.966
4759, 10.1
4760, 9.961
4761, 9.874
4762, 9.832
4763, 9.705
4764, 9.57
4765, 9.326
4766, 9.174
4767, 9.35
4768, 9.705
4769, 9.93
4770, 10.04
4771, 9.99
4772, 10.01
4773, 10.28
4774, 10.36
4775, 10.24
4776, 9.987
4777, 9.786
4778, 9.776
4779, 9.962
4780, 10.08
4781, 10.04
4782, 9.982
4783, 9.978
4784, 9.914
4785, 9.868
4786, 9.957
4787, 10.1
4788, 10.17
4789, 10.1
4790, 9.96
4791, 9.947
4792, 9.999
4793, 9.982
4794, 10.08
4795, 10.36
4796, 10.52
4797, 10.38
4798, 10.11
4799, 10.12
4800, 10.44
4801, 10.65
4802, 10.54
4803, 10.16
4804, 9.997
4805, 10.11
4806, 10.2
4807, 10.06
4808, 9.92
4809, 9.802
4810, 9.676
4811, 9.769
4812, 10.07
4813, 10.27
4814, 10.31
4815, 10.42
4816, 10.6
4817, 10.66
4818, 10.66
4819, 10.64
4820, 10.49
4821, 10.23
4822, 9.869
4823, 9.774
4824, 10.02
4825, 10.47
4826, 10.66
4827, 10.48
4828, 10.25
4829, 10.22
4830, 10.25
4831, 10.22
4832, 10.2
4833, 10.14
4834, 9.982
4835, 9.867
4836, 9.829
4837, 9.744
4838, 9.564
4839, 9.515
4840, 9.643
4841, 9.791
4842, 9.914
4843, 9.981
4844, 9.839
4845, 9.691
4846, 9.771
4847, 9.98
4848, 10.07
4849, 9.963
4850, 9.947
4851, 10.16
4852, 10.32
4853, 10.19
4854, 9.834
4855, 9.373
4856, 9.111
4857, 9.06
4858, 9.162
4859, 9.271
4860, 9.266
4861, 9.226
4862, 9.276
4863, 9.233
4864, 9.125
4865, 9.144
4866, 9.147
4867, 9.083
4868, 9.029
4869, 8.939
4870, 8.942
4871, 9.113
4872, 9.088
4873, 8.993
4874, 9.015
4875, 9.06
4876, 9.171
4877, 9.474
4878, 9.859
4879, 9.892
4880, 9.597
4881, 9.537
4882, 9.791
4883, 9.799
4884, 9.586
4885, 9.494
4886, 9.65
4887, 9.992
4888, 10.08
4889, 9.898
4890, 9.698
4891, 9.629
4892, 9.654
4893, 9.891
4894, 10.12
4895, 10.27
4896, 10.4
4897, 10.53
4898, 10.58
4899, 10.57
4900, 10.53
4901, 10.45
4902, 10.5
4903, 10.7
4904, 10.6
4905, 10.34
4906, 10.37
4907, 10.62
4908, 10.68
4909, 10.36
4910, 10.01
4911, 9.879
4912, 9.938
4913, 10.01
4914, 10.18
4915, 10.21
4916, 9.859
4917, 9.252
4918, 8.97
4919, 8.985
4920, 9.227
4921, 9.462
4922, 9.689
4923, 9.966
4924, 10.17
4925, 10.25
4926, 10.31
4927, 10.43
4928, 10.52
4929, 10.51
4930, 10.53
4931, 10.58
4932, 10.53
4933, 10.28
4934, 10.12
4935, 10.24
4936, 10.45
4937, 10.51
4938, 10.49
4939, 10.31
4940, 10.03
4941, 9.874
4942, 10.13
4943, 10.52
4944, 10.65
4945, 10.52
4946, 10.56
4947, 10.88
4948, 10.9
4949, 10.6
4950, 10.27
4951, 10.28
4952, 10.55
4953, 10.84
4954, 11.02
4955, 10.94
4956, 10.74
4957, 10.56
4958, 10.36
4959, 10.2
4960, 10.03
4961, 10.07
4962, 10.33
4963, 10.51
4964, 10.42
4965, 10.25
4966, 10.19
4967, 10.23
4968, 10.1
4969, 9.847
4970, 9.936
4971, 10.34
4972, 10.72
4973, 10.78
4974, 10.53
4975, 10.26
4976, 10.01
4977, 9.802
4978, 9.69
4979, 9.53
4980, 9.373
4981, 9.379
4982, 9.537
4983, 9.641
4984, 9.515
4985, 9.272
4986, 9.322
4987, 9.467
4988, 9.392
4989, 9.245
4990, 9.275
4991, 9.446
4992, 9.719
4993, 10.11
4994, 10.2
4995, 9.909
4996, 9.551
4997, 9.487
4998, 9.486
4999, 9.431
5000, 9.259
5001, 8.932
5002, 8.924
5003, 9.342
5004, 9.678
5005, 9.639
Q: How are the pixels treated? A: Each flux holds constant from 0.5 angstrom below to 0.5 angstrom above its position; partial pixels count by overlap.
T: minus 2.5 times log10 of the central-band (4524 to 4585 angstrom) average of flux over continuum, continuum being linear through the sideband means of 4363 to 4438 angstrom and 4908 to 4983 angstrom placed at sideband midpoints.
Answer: -0.10 mag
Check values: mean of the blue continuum 7.53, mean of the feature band 9.08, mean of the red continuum 10.2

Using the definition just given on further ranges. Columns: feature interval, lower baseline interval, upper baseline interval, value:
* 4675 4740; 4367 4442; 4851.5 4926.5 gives -0.067 mag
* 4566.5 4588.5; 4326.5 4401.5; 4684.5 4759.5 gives -0.081 mag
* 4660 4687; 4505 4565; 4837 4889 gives 0.021 mag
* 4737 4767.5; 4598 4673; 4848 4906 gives -0.029 mag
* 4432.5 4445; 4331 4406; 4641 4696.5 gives -0.091 mag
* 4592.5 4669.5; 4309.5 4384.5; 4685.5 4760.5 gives -0.062 mag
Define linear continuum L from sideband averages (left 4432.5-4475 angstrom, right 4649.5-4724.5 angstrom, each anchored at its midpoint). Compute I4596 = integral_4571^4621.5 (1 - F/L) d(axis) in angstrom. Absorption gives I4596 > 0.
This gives -3.2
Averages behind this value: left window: 8.34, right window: 9.43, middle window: 9.59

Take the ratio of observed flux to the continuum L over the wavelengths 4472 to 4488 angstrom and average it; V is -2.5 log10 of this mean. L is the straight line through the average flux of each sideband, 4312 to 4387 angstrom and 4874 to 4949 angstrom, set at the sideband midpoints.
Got -0.15 mag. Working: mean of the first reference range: 7.34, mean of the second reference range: 10.1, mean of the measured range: 9.15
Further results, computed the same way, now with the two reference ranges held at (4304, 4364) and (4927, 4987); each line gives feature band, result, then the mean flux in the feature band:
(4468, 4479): -0.19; 9.23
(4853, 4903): 0.03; 9.61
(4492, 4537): -0.14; 9.05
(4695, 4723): -0.08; 9.65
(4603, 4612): -0.17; 9.85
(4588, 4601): -0.12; 9.36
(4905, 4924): 0.02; 9.89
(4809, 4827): -0.08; 10.3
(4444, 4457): -0.08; 8.18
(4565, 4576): -0.17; 9.62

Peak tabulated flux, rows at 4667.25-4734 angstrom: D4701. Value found 10.69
